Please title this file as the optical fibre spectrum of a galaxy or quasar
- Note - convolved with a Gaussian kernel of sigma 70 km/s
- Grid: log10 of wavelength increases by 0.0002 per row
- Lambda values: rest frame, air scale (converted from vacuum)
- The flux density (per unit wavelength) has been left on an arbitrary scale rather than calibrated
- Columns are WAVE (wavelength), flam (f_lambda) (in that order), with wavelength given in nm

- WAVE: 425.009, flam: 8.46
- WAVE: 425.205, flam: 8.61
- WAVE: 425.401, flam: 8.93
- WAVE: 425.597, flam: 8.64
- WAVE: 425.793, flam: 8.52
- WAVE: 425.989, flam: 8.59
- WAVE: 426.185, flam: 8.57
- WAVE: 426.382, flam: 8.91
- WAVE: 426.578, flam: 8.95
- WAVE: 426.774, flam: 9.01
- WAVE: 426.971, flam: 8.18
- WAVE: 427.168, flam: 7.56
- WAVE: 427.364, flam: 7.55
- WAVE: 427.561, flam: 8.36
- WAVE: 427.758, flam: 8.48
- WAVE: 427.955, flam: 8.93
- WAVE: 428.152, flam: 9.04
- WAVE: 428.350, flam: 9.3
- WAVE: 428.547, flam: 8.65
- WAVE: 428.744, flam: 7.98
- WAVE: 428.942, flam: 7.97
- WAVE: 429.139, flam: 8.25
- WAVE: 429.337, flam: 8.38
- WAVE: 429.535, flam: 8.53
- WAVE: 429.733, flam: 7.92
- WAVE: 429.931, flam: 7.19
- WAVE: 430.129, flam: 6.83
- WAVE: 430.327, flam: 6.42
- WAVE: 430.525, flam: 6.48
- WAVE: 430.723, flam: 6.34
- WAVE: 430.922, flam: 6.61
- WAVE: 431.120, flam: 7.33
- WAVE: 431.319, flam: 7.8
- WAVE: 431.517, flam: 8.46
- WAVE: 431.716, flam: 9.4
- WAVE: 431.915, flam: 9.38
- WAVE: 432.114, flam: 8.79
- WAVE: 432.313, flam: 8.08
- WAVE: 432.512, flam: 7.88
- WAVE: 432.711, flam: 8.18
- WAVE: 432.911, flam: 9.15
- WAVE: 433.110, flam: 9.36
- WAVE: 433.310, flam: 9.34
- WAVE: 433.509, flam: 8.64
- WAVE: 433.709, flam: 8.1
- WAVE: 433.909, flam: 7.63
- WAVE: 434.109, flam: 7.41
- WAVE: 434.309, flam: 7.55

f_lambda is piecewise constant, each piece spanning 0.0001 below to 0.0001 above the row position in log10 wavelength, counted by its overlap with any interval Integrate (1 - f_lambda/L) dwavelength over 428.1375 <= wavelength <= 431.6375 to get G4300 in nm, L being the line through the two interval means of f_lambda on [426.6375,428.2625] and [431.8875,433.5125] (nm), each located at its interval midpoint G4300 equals 0.339 nm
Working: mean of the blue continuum 8.41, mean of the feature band 7.73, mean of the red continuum 8.74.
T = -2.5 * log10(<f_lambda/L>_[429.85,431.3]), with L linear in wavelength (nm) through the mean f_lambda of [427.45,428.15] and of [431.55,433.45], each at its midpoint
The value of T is 0.27 mag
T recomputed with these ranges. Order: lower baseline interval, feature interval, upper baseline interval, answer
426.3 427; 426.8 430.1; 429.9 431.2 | -0.06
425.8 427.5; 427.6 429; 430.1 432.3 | -0.06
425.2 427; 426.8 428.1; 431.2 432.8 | 0.05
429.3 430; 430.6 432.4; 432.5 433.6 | 0.06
